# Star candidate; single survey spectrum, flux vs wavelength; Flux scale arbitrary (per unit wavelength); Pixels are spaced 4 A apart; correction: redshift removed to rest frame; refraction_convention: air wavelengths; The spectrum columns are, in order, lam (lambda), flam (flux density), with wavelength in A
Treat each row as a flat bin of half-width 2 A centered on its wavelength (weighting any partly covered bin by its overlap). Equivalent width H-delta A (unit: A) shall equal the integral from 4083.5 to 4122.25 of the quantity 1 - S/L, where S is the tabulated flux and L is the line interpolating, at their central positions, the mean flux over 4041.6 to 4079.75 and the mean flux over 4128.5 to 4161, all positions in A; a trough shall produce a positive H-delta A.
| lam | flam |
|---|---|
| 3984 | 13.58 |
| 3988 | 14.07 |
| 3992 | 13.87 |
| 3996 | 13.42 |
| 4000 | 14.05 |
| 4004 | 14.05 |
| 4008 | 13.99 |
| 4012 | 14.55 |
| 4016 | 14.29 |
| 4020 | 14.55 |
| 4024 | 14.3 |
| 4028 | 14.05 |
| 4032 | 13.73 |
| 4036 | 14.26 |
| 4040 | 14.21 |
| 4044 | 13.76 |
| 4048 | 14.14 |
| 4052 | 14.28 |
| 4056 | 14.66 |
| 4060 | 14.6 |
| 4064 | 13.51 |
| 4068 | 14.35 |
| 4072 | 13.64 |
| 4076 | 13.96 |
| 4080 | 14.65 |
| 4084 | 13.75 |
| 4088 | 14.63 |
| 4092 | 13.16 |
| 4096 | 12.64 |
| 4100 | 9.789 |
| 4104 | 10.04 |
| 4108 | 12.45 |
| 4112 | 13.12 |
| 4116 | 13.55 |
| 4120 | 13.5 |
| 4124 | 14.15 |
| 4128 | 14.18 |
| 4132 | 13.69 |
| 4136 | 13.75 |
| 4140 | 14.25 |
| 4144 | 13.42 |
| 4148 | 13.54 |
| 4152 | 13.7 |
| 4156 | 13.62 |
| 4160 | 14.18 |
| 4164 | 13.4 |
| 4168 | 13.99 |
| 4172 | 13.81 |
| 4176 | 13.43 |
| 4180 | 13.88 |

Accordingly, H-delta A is 3.7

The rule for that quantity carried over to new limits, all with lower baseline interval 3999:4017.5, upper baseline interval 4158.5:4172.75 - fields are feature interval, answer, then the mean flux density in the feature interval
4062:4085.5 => 0.10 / 14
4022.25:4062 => -0.24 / 14.2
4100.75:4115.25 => 2.21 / 11.8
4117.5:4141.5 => 0.02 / 13.9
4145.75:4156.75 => 0.20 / 13.6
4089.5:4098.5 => 0.76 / 12.8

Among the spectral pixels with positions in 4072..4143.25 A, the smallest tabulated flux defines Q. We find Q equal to 9.789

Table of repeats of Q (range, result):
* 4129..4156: 13.42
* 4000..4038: 13.73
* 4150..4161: 13.62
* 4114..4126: 13.5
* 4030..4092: 13.16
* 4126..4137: 13.69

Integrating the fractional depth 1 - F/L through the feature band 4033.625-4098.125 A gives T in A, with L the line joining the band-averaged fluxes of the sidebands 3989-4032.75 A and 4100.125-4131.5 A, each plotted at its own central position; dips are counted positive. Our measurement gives -2.7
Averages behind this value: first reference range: 14.1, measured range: 14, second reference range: 12.8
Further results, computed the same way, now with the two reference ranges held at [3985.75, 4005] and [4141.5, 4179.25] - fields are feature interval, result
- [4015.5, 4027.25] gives -0.4 A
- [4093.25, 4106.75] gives 2.7 A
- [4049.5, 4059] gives -0.4 A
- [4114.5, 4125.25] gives 0.0 A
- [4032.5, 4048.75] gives -0.3 A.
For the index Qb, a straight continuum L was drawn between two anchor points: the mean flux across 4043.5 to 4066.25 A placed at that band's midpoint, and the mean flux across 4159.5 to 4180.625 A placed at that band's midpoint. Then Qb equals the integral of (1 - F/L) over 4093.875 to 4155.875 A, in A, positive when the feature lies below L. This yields 3.8 A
